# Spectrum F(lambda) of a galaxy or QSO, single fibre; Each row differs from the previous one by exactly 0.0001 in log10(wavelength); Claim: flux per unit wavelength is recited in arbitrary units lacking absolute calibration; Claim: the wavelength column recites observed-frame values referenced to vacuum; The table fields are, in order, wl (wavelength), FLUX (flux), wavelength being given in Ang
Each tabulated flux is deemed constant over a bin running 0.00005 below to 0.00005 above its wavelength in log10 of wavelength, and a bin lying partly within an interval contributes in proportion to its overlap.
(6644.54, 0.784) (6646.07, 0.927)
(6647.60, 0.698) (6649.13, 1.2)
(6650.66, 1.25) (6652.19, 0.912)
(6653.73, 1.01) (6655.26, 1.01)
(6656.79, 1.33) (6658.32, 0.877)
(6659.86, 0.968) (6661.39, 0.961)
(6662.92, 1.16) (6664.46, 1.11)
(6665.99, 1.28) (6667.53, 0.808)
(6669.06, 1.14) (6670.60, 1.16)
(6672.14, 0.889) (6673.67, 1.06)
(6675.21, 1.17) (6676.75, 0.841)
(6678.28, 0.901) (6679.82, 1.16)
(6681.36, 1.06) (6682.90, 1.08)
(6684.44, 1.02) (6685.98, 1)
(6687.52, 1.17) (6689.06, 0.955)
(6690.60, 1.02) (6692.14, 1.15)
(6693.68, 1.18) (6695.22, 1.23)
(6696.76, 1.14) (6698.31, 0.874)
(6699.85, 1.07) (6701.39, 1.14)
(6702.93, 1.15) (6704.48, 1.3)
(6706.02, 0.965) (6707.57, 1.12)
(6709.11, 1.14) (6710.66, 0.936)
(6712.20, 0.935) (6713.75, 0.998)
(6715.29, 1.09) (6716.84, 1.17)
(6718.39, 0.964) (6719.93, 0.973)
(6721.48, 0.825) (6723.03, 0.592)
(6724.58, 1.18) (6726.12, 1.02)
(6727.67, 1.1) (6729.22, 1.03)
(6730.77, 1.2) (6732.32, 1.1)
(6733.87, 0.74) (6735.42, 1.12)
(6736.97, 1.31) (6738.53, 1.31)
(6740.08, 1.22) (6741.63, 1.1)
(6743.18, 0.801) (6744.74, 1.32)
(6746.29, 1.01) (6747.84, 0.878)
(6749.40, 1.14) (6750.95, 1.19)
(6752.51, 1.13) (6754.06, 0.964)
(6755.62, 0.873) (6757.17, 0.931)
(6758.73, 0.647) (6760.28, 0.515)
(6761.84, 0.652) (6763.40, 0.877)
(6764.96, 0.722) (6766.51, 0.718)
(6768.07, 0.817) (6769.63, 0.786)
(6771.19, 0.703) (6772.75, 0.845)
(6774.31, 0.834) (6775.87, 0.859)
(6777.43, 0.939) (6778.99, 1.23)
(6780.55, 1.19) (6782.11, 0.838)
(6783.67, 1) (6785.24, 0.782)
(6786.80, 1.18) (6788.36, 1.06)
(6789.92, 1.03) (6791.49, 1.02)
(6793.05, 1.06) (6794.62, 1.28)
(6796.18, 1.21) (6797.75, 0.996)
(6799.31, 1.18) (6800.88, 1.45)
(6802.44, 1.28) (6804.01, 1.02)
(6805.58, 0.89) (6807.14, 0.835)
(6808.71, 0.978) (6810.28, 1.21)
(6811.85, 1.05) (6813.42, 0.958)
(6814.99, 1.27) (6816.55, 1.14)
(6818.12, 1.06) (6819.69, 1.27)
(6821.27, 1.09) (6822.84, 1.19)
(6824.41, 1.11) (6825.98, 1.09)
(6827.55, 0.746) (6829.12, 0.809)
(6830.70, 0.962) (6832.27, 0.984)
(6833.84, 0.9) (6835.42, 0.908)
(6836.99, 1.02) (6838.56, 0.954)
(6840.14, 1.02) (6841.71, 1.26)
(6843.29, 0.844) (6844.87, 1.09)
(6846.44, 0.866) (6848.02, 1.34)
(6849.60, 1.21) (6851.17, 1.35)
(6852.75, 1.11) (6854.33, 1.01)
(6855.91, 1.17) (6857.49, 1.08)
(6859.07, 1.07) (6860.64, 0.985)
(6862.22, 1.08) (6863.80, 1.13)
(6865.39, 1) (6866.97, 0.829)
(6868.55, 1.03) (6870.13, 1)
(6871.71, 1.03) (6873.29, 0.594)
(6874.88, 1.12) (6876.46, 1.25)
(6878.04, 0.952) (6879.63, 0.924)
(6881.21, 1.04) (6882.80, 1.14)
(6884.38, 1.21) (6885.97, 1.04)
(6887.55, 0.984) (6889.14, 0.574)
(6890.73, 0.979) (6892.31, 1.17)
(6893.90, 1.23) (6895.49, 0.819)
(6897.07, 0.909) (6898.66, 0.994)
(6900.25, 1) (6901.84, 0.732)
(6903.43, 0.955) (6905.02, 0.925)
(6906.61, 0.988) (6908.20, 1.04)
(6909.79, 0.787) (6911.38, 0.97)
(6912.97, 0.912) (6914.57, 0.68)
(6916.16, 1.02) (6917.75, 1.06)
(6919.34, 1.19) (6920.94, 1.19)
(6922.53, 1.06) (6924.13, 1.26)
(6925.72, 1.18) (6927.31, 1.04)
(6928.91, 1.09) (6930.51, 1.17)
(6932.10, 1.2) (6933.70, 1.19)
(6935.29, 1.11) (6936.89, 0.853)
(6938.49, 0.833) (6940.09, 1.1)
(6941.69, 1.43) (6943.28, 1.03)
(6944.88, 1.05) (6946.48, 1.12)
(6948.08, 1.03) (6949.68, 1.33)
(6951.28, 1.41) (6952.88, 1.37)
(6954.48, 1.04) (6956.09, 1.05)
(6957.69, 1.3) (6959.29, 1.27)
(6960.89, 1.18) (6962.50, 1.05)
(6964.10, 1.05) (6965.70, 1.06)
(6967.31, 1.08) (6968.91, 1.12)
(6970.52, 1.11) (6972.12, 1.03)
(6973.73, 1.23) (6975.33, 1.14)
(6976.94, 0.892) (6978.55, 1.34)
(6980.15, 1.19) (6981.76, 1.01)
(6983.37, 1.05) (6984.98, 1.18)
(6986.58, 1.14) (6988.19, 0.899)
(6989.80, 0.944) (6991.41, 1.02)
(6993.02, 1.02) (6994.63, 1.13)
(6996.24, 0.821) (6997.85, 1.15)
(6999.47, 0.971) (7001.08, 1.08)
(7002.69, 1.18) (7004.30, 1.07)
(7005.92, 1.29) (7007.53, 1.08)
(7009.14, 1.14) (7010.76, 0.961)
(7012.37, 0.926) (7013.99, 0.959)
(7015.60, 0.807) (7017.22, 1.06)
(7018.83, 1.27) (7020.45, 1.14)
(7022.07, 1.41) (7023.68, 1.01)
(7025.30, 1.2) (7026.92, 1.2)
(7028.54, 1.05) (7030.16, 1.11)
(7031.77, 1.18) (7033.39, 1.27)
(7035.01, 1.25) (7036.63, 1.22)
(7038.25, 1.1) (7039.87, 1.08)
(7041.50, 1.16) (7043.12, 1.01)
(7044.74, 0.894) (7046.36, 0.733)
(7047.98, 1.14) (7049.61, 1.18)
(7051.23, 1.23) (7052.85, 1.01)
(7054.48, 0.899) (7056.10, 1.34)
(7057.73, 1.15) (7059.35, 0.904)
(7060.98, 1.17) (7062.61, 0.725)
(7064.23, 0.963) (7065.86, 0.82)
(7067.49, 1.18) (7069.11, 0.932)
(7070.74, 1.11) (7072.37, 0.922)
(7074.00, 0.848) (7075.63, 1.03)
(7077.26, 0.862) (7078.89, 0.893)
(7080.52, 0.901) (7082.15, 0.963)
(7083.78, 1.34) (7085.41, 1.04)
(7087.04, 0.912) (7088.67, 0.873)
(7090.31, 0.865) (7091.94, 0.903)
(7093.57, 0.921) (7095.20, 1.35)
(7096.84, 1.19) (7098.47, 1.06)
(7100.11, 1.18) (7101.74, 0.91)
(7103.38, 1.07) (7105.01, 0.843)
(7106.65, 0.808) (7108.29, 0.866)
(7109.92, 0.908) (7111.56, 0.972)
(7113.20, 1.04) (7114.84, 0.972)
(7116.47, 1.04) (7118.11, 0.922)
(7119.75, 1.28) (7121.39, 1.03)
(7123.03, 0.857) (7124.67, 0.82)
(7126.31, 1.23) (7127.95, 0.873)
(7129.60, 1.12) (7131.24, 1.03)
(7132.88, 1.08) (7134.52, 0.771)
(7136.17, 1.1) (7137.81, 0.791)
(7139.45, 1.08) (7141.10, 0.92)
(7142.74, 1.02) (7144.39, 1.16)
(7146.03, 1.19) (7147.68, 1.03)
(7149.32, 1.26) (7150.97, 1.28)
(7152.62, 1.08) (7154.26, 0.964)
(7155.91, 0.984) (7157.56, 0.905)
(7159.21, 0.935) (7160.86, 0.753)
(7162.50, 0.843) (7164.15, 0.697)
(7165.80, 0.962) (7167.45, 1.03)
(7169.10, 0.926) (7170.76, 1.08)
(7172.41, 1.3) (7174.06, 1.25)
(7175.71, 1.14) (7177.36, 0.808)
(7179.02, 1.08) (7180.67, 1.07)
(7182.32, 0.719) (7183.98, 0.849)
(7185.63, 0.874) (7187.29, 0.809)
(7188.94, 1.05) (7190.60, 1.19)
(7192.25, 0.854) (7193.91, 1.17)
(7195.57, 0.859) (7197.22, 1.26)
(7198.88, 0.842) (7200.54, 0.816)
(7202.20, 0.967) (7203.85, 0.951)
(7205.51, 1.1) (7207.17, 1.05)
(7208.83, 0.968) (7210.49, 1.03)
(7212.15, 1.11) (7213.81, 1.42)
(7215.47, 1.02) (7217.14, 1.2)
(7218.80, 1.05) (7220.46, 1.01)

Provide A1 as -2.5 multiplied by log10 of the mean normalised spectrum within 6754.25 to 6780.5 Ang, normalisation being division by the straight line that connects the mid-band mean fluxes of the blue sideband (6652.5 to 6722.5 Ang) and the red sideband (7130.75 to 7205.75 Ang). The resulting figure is 0.257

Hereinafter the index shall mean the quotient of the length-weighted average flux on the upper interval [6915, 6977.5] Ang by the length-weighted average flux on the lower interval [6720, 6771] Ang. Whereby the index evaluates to 1.2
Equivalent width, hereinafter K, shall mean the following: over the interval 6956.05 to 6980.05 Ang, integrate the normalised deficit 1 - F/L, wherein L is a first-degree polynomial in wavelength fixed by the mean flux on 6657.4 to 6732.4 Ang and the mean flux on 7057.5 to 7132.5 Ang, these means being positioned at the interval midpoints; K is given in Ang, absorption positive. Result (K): -2.9 Ang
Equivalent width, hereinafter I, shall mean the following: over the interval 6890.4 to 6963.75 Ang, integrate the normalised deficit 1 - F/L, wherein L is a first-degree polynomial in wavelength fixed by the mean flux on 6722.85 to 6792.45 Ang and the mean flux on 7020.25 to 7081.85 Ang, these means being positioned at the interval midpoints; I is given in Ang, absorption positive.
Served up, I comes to -3.7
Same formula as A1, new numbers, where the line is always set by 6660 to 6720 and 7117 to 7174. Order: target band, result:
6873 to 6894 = 0.03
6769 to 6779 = 0.22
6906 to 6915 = 0.15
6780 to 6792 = 0.05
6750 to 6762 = 0.20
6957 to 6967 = -0.11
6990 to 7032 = -0.06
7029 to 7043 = -0.14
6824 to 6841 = 0.10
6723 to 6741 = -0.04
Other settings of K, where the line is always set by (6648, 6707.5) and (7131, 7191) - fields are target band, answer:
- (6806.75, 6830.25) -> -0.16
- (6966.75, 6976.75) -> -0.77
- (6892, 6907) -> 1.03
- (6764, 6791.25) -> 3.59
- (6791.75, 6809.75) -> -0.94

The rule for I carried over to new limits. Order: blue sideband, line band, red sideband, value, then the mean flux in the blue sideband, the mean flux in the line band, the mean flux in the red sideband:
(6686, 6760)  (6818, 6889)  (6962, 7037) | 2.2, 1.05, 1.04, 1.1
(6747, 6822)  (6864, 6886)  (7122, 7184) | -0.4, 0.991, 1.01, 1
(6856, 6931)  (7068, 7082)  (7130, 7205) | 0.8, 1.01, 0.944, 0.995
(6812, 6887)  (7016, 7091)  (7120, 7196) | -2.8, 1.05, 1.05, 0.999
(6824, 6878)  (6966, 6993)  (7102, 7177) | -1.8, 1.03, 1.08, 1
